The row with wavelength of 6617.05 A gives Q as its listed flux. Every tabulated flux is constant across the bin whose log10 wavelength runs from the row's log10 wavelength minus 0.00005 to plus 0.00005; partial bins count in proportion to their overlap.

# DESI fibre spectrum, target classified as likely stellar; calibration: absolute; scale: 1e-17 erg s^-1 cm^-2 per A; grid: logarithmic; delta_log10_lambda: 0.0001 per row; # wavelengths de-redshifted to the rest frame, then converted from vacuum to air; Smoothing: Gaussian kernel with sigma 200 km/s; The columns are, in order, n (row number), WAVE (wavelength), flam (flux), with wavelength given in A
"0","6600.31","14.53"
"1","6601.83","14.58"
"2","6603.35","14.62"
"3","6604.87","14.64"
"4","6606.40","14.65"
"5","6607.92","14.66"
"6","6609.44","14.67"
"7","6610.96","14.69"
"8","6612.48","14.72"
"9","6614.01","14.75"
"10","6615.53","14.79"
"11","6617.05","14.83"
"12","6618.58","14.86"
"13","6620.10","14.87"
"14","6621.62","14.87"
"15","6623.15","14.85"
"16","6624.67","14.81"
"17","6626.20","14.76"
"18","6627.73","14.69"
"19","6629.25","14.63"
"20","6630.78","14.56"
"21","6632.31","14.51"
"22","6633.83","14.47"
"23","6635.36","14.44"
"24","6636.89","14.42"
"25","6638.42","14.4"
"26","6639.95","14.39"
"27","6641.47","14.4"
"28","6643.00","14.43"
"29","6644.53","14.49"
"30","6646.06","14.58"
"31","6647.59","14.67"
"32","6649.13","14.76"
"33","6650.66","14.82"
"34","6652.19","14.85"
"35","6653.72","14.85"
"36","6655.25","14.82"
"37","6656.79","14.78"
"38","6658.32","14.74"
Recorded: 14.83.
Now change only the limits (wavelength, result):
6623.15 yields 14.85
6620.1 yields 14.87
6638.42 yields 14.4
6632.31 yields 14.51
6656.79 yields 14.78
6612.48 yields 14.72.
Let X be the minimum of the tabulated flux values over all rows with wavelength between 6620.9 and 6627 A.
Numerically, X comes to 14.76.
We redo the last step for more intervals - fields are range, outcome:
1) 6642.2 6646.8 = 14.43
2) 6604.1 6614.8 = 14.64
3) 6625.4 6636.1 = 14.44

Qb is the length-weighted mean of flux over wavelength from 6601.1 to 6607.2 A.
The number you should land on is 14.6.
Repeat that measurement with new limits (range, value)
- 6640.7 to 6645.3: 14.5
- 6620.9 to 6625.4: 14.8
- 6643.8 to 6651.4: 14.7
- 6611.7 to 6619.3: 14.8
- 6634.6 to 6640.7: 14.4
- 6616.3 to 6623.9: 14.9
